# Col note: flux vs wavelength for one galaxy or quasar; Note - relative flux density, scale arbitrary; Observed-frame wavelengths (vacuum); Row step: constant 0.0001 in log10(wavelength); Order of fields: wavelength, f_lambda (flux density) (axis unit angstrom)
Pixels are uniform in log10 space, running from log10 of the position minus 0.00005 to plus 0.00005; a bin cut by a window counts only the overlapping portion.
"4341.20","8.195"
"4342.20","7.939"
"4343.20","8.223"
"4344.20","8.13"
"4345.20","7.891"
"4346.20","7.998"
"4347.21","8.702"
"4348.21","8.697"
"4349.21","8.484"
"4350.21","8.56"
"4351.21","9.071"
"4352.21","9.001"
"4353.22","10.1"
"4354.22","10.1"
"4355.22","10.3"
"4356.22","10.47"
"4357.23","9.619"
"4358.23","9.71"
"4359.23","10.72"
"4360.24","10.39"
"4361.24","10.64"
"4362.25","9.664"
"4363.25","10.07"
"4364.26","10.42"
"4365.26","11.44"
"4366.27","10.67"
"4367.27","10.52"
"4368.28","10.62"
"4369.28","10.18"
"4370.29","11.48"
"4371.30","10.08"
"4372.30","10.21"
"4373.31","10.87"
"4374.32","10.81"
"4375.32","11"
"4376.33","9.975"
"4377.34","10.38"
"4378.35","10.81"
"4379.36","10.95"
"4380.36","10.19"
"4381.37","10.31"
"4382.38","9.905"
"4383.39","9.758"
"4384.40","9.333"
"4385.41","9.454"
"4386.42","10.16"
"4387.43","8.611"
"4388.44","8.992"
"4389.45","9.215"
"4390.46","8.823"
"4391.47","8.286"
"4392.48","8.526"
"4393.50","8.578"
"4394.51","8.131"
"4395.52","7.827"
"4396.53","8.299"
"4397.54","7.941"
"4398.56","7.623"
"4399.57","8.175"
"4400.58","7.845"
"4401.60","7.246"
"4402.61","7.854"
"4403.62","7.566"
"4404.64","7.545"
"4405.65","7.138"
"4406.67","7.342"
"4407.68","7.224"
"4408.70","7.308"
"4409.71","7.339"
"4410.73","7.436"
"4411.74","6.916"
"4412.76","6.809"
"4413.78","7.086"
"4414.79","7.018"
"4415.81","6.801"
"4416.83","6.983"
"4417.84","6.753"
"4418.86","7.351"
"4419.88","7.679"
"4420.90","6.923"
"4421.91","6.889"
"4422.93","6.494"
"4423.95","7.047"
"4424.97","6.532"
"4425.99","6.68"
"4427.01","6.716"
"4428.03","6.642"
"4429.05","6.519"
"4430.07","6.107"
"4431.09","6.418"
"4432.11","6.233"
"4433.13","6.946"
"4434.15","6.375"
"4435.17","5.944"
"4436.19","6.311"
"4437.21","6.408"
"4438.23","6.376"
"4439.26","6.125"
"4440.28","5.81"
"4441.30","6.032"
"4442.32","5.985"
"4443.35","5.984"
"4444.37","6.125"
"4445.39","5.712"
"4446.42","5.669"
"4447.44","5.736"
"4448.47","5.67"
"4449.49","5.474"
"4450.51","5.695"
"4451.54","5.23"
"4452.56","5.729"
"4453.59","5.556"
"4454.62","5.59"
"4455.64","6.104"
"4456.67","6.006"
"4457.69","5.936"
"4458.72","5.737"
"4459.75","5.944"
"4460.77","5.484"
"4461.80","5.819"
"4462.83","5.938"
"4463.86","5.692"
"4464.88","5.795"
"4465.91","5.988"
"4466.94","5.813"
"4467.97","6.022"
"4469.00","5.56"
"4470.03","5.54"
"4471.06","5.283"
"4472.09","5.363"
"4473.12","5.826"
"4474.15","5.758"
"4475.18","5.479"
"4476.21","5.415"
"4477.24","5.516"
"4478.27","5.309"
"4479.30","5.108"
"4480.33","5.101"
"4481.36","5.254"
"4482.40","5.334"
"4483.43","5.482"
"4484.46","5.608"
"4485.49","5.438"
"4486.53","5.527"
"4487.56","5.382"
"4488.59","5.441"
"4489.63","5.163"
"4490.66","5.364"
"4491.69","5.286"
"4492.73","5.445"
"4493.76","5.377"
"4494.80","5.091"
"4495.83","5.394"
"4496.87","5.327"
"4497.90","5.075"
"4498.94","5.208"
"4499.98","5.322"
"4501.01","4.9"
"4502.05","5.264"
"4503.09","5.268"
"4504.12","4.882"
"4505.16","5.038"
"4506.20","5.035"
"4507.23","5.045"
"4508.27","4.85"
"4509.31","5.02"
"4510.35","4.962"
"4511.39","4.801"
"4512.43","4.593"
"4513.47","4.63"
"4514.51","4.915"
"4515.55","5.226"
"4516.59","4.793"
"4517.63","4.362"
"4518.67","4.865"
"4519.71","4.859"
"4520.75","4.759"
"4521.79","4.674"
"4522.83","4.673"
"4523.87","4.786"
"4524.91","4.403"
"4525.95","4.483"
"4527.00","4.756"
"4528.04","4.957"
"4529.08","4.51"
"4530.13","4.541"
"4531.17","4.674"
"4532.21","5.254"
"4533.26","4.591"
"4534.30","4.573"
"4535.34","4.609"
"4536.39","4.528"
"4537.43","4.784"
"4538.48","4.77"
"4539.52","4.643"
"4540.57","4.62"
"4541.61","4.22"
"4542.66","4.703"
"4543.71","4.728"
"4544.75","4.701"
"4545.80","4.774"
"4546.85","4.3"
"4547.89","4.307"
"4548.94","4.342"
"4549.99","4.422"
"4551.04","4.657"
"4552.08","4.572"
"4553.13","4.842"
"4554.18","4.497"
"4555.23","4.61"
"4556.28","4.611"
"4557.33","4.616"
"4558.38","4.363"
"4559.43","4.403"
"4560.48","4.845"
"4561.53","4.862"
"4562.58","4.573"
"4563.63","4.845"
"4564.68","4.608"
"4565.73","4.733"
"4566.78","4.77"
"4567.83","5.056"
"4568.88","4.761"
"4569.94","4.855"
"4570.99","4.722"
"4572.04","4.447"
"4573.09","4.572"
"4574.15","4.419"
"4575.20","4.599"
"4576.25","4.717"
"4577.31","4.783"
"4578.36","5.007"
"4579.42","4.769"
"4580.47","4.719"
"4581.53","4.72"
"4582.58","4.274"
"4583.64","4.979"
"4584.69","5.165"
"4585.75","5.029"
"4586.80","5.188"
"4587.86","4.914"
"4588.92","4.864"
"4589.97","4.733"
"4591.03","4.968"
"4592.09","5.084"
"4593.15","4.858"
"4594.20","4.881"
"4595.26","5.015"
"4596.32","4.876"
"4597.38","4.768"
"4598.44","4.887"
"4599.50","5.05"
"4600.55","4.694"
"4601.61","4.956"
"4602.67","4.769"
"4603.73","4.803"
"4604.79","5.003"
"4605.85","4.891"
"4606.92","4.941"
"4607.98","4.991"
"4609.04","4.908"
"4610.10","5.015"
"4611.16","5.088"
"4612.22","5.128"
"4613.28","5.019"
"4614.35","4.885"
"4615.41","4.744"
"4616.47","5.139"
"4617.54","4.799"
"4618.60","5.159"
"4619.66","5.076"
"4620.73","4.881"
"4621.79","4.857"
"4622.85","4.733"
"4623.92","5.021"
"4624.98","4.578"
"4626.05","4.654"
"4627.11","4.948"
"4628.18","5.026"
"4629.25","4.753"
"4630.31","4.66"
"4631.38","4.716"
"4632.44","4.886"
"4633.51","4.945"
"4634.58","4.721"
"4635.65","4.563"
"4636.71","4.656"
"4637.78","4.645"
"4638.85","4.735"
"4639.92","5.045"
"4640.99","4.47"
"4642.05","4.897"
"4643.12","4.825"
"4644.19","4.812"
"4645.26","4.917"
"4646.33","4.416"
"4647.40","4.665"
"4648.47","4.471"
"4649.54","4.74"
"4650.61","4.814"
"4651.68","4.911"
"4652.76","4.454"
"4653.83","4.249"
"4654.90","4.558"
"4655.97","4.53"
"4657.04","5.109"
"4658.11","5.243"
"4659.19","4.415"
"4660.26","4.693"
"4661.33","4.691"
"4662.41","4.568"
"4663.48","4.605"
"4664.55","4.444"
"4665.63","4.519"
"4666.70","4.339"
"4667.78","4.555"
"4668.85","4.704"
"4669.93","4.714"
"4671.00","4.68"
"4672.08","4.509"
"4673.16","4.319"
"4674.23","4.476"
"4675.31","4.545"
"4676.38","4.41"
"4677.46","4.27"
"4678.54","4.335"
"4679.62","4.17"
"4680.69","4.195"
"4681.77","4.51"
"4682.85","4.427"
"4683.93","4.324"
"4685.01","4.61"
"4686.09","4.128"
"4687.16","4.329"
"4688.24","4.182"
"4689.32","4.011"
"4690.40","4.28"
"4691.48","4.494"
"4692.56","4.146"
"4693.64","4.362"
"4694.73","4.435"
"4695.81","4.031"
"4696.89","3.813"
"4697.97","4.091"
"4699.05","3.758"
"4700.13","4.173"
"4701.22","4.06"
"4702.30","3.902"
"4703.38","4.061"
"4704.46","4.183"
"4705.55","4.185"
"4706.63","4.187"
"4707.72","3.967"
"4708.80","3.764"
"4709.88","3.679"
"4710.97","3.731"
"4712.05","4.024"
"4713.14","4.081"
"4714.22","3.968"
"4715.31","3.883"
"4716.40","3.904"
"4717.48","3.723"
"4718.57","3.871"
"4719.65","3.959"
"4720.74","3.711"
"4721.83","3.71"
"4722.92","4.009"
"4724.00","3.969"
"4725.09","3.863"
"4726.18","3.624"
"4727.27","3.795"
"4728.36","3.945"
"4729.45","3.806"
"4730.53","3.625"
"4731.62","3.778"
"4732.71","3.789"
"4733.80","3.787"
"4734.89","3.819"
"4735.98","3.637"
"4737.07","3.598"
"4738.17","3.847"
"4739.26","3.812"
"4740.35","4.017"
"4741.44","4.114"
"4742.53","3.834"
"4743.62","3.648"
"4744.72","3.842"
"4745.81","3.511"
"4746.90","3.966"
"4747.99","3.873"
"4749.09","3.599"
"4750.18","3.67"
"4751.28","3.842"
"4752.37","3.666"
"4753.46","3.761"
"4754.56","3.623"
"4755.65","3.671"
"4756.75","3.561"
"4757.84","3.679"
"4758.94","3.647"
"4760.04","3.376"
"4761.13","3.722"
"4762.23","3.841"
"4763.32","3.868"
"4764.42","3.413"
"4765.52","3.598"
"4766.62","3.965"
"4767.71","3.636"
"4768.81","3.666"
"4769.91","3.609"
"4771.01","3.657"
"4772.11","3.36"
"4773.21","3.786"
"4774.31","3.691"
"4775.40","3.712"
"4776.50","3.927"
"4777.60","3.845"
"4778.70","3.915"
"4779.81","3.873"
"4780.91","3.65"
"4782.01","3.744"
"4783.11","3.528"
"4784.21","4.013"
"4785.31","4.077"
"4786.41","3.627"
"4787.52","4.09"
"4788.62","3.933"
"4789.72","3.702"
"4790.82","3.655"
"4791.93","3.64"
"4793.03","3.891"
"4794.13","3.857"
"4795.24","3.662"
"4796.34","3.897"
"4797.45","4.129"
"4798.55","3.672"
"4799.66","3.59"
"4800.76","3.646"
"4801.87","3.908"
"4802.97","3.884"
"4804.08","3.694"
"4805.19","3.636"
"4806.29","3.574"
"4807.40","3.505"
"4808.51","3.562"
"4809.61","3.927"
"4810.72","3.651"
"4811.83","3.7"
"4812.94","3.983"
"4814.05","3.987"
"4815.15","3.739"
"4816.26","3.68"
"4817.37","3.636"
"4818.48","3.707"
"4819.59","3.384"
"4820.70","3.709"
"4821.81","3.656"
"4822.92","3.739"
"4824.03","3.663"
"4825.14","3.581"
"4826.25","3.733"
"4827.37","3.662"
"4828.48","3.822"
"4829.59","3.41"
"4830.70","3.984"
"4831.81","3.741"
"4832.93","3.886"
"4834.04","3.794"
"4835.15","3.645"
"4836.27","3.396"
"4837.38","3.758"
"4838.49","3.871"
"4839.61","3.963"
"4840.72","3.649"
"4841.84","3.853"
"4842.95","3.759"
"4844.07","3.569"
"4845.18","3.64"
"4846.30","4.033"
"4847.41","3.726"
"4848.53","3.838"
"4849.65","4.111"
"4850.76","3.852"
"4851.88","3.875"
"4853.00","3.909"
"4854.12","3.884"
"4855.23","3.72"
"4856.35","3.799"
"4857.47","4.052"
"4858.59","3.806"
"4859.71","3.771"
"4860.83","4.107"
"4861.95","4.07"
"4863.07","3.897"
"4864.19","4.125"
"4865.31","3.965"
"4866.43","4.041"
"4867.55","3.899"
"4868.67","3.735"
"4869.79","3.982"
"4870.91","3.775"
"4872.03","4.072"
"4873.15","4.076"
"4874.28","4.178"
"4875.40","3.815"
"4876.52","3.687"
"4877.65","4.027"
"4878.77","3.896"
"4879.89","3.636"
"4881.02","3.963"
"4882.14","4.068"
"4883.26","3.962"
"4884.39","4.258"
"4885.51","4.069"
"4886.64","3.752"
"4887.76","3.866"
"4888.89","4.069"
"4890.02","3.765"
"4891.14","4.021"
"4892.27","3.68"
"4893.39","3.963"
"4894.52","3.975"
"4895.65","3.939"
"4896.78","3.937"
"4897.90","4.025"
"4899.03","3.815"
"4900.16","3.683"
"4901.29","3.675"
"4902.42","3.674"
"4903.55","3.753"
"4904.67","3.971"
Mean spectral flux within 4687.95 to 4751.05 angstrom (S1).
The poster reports 3.91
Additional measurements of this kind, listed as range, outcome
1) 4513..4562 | 4.65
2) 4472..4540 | 5.04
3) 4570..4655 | 4.82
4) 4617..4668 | 4.73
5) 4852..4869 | 3.92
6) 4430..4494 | 5.73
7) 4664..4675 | 4.53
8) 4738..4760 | 3.75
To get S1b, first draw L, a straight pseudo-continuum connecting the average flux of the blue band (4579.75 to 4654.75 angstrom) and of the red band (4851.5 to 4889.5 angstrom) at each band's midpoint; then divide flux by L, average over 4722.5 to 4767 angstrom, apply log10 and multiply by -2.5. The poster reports 0.17 mag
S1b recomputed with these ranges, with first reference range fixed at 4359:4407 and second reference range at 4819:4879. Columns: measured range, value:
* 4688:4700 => 0.34 mag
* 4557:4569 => 0.47 mag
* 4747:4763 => 0.32 mag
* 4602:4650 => 0.32 mag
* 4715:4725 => 0.36 mag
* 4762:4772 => 0.29 mag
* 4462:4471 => 0.41 mag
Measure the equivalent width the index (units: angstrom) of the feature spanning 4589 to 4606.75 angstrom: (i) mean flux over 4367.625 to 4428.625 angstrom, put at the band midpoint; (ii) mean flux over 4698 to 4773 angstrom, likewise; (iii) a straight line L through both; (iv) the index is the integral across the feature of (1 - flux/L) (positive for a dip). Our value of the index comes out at 2.5 angstrom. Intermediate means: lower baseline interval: 8.41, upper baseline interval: 3.8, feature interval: 4.89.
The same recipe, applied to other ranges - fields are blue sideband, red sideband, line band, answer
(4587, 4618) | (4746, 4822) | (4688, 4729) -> 2.3 angstrom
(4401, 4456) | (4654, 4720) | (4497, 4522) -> 3.8 angstrom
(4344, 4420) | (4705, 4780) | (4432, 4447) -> 3.7 angstrom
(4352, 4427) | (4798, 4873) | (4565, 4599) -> 9.4 angstrom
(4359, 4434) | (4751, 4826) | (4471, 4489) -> 5.0 angstrom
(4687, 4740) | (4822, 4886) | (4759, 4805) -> 1.7 angstrom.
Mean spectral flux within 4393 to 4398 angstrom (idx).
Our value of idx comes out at 8.17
